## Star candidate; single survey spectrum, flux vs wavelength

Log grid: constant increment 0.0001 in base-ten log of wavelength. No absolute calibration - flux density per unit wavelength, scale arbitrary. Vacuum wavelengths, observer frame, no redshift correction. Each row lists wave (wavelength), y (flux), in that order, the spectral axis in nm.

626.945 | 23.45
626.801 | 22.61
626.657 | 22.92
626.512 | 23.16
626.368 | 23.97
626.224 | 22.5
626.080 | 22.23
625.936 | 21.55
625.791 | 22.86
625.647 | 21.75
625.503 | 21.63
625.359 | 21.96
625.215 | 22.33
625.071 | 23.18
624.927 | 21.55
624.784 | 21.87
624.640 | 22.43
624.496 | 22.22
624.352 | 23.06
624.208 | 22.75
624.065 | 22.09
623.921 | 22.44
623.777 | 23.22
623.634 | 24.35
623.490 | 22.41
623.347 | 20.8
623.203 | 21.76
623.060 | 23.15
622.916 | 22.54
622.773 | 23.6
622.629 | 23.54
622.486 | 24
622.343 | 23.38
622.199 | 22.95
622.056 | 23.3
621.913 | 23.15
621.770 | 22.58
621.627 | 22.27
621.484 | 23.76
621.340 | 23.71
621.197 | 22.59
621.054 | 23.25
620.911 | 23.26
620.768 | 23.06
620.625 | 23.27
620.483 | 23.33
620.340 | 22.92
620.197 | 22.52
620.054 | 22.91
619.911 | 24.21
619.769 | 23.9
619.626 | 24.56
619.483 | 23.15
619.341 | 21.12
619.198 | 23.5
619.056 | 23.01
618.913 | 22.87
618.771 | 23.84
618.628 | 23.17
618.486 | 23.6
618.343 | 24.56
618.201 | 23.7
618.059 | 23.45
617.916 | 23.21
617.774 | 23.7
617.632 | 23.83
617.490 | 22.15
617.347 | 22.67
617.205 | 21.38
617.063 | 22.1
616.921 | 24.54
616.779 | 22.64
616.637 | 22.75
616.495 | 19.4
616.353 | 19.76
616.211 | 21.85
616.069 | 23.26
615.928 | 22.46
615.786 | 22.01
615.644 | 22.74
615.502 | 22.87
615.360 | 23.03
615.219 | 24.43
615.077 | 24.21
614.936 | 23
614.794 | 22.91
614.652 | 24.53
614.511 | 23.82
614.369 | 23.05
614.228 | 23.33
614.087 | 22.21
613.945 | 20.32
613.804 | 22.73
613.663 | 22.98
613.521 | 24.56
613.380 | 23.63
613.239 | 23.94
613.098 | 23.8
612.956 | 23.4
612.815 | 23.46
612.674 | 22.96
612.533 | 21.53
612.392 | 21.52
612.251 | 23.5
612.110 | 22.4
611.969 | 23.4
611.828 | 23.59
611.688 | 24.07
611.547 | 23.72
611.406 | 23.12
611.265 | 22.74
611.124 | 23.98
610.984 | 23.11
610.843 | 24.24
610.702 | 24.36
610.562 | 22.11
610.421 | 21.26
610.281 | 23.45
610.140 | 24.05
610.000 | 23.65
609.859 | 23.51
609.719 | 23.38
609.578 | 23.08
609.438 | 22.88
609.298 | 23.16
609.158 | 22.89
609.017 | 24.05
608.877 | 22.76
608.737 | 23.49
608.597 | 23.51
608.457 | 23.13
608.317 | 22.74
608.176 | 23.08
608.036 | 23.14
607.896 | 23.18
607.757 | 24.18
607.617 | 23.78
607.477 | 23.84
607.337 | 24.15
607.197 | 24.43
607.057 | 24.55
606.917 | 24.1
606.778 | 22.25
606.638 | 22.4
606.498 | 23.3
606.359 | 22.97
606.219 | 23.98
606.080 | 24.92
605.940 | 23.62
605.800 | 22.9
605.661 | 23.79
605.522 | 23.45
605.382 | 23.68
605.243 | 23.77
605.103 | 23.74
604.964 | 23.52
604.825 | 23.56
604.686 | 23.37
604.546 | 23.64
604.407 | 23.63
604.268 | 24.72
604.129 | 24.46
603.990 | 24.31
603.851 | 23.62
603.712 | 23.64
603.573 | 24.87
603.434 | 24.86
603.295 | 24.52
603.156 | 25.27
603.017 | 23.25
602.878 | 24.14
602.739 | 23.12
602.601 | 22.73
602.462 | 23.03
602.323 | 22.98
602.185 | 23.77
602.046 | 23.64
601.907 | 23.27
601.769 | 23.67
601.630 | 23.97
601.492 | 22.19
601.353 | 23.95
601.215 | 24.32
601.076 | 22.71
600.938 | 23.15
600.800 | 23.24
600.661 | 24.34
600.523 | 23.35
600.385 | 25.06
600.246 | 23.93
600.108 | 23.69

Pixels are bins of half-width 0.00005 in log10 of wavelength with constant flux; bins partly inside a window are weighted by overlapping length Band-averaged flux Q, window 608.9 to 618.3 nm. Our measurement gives 23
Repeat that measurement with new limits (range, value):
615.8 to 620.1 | 22.9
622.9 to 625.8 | 22.4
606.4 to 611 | 23.4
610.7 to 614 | 23.2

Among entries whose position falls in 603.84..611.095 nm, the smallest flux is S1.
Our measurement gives 21.26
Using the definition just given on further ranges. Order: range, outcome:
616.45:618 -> 19.4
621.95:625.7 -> 20.8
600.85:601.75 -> 22.19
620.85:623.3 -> 21.76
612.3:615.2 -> 20.32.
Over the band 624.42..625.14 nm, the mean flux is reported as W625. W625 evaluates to 22.3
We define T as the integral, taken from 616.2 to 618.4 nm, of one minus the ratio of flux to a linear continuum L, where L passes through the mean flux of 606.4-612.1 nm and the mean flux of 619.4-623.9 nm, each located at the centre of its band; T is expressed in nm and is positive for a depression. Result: 0.057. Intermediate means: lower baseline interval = 23.4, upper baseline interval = 23.1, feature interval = 22.6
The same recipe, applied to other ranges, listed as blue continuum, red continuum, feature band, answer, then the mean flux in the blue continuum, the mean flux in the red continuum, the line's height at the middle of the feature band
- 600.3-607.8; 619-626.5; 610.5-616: 0.028 nm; 23.7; 22.8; 23.3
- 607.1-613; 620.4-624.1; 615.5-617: 0.063 nm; 23.3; 23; 23.1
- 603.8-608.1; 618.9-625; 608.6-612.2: 0.030 nm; 23.7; 22.9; 23.5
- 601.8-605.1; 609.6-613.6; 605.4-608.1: -0.002 nm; 23.8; 23.3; 23.6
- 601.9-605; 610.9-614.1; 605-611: 0.004 nm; 23.8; 23.1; 23.5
